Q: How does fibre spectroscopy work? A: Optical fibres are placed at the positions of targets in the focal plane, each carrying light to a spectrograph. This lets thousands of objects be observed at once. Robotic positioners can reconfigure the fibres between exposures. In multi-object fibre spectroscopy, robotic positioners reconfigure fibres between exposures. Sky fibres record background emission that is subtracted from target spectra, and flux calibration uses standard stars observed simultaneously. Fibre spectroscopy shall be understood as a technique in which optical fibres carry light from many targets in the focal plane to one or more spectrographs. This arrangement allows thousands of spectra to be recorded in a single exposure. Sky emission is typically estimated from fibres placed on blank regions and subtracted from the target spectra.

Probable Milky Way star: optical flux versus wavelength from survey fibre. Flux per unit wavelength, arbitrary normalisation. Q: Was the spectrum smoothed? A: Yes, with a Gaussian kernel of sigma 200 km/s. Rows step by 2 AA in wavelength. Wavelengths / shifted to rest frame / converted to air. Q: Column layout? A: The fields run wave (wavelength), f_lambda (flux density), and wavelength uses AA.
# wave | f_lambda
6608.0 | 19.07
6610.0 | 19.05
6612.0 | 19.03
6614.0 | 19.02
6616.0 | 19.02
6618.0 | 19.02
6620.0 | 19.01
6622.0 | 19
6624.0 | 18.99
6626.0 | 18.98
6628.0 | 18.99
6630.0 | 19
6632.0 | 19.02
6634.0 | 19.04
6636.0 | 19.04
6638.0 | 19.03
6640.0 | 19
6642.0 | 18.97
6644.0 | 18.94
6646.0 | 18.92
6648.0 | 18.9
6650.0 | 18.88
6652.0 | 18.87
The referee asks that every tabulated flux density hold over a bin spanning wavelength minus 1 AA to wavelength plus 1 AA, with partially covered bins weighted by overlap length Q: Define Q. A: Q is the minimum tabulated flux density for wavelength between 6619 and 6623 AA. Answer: 19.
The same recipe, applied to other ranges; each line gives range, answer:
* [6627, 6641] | 18.99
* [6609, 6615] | 19.02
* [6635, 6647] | 18.92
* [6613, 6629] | 18.98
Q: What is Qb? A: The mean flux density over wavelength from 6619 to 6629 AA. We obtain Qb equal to 19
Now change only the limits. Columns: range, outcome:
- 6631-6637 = 19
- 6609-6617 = 19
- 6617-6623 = 19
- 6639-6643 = 19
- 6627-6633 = 19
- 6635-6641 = 19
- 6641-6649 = 18.9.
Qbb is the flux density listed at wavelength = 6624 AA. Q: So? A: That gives 18.99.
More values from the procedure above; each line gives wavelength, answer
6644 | 18.94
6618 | 19.02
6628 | 18.99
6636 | 19.04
